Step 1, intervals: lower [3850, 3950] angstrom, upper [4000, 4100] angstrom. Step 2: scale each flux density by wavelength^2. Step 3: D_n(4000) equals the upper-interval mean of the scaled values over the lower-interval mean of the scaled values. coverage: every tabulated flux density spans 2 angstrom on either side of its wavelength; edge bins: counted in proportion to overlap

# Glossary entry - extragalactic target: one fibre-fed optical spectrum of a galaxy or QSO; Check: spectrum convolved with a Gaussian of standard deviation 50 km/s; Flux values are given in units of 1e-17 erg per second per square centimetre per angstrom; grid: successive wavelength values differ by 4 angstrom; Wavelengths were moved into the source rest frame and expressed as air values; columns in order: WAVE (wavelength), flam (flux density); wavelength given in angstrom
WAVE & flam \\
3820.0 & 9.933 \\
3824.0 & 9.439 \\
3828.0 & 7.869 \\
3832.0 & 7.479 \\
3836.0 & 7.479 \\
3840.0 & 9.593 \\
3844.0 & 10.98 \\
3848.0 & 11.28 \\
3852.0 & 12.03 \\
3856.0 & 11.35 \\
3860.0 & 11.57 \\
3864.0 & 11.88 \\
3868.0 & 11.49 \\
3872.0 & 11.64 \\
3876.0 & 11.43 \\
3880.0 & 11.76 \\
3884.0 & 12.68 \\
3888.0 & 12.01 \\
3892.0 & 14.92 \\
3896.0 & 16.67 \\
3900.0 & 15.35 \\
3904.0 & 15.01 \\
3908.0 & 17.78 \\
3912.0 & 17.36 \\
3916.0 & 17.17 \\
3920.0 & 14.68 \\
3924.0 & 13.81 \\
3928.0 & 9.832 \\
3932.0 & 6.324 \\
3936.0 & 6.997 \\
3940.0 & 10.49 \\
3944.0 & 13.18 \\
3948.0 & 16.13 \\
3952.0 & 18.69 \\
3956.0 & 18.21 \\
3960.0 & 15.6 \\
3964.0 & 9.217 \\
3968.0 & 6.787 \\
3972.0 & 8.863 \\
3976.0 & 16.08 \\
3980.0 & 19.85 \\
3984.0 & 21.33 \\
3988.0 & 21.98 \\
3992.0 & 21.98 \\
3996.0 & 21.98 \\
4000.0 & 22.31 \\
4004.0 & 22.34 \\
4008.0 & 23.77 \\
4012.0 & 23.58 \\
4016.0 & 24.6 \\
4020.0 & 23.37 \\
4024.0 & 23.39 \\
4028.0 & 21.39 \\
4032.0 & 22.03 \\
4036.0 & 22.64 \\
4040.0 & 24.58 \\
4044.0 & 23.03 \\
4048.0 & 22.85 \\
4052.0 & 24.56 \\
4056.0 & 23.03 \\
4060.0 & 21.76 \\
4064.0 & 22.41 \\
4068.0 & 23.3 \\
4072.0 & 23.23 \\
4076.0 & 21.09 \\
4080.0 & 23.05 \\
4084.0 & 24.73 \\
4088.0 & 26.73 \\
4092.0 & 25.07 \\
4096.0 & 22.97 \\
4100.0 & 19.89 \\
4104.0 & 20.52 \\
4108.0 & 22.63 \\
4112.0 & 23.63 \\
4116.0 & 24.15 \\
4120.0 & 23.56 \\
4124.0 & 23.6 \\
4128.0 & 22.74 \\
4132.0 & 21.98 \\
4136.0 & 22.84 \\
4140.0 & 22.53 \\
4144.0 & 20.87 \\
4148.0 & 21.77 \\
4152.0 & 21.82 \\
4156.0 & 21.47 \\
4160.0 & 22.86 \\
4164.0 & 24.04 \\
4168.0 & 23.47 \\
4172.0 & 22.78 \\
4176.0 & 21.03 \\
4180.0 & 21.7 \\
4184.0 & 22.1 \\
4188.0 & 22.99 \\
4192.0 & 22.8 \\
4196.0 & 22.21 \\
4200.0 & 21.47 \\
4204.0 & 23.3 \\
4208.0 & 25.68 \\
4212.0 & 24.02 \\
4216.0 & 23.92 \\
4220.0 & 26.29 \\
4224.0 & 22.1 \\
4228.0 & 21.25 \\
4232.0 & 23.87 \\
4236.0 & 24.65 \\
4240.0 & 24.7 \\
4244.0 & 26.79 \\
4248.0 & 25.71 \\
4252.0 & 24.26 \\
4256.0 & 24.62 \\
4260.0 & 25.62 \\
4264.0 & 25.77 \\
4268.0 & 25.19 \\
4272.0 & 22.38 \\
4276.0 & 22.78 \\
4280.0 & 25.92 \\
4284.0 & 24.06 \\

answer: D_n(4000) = 1.9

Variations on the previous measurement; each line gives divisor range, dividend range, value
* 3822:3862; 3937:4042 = 2.06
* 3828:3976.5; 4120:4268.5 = 2.17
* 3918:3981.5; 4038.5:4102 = 1.94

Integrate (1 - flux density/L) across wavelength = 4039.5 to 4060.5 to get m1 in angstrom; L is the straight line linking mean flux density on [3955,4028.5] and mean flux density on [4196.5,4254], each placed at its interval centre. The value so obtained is -2.9 angstrom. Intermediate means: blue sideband 19.3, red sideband 24.1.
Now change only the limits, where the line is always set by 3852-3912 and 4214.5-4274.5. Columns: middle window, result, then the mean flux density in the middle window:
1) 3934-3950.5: 3.6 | 11.9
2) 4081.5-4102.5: -4.3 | 23.8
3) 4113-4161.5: -3.2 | 22.5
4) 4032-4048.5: -4.5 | 23.2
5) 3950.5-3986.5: 2.3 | 15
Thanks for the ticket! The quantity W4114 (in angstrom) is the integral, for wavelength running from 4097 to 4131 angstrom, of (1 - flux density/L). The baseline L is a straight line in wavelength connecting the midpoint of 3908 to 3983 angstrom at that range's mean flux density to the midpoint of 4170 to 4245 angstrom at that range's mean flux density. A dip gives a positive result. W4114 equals -4.74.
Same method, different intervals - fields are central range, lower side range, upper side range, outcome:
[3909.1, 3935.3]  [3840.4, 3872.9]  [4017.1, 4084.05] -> 3.7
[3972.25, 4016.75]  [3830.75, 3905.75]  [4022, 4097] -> -3.9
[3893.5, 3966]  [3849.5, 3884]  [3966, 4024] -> 7.2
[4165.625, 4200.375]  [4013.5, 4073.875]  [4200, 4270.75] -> 2.5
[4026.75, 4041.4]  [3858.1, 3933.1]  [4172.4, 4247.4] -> -4.0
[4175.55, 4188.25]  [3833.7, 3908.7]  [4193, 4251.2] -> 0.4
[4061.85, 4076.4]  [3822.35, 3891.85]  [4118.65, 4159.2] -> -2.4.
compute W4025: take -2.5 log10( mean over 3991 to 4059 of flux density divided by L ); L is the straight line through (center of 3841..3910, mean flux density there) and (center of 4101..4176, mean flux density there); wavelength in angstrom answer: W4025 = -0.246 mag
